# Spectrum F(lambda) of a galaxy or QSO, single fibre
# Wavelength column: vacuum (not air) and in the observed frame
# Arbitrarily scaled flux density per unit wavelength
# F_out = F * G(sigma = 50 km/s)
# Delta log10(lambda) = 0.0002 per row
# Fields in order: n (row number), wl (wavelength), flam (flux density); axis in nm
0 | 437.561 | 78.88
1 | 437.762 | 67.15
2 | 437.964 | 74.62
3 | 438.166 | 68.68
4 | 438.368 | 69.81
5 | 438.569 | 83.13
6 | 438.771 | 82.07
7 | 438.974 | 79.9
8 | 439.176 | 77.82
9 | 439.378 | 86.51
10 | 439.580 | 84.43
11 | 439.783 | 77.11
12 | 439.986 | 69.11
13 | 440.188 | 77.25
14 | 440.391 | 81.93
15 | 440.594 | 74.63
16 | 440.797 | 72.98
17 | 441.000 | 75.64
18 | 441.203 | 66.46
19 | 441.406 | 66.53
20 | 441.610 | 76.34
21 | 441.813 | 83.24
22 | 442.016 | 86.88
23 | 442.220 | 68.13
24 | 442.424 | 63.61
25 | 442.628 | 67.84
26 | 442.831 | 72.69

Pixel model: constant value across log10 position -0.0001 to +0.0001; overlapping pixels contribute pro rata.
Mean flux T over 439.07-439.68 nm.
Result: 83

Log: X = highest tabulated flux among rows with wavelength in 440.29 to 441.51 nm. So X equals 81.93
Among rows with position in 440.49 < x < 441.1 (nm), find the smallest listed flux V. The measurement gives 72.98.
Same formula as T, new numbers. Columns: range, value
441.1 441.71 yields 69.7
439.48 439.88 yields 80.7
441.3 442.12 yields 78.2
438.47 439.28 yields 80.7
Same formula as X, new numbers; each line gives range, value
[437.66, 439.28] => 83.13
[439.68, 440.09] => 77.11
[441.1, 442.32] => 86.88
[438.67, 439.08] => 82.07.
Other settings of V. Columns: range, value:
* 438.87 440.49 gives 69.11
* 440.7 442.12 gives 66.46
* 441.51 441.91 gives 76.34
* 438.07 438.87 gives 68.68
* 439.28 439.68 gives 84.43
